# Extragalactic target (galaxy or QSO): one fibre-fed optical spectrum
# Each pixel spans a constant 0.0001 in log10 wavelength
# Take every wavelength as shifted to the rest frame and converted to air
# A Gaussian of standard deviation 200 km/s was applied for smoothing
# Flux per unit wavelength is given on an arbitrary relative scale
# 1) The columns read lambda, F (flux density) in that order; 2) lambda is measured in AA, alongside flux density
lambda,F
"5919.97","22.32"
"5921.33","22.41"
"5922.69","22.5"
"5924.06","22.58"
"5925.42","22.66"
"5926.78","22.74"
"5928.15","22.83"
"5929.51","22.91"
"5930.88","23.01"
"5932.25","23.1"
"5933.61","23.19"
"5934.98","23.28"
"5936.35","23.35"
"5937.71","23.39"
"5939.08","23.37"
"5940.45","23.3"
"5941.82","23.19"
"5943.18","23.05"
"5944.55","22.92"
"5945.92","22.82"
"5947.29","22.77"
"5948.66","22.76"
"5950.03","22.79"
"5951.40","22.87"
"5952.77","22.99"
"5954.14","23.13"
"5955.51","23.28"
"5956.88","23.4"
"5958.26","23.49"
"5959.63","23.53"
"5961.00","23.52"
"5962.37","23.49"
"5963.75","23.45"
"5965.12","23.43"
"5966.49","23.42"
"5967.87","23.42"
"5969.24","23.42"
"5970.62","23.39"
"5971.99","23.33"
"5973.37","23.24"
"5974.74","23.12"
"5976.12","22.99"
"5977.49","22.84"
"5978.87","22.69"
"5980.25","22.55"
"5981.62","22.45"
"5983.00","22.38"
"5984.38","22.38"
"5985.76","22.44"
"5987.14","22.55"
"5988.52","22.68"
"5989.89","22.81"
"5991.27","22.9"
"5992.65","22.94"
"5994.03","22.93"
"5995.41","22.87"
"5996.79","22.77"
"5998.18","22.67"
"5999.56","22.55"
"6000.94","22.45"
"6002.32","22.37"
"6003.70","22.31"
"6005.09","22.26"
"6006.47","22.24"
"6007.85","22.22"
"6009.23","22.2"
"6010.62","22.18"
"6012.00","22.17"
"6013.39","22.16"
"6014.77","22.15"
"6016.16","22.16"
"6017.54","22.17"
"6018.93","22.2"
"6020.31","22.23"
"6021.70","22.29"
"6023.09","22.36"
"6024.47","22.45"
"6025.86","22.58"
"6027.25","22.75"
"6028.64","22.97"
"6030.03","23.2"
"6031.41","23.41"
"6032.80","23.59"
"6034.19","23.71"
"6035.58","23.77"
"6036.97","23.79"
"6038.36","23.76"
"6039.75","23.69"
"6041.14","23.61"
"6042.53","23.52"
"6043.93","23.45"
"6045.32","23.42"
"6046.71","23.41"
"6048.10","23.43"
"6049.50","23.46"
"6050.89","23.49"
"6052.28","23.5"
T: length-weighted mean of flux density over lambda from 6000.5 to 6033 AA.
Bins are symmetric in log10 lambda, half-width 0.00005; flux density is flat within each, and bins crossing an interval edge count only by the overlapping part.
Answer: 22.4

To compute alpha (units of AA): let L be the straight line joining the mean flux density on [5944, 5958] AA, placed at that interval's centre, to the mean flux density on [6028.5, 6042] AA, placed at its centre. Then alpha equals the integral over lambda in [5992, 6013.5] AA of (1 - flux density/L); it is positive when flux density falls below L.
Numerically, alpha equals 0.8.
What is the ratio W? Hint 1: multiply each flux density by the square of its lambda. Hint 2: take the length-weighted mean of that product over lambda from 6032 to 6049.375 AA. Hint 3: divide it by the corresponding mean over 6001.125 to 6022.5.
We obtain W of 1.07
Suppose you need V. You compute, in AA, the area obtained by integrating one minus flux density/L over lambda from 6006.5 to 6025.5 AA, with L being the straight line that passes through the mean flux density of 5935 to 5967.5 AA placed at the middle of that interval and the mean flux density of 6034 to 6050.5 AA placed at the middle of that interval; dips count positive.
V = 1.0 AA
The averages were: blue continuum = 23.2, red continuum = 23.6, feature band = 22.2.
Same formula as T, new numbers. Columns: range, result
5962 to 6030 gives 22.7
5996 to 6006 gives 22.5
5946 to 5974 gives 23.2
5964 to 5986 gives 23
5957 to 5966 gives 23.5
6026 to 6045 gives 23.4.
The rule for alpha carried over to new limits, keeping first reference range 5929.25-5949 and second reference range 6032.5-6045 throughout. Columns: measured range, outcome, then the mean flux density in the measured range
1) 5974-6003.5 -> 0.9 AA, 22.7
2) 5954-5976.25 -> -0.1 AA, 23.4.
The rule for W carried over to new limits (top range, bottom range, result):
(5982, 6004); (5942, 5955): 1.00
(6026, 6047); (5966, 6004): 1.05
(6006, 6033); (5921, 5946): 1.01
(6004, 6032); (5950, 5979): 0.98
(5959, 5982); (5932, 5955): 1.01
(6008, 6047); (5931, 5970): 1.01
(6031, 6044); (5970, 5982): 1.05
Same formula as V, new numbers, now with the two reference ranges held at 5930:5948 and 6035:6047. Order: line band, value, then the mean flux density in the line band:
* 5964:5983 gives 0.2 AA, 23.1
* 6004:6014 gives 0.5 AA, 22.2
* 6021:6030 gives 0.4 AA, 22.6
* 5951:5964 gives -0.1 AA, 23.3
